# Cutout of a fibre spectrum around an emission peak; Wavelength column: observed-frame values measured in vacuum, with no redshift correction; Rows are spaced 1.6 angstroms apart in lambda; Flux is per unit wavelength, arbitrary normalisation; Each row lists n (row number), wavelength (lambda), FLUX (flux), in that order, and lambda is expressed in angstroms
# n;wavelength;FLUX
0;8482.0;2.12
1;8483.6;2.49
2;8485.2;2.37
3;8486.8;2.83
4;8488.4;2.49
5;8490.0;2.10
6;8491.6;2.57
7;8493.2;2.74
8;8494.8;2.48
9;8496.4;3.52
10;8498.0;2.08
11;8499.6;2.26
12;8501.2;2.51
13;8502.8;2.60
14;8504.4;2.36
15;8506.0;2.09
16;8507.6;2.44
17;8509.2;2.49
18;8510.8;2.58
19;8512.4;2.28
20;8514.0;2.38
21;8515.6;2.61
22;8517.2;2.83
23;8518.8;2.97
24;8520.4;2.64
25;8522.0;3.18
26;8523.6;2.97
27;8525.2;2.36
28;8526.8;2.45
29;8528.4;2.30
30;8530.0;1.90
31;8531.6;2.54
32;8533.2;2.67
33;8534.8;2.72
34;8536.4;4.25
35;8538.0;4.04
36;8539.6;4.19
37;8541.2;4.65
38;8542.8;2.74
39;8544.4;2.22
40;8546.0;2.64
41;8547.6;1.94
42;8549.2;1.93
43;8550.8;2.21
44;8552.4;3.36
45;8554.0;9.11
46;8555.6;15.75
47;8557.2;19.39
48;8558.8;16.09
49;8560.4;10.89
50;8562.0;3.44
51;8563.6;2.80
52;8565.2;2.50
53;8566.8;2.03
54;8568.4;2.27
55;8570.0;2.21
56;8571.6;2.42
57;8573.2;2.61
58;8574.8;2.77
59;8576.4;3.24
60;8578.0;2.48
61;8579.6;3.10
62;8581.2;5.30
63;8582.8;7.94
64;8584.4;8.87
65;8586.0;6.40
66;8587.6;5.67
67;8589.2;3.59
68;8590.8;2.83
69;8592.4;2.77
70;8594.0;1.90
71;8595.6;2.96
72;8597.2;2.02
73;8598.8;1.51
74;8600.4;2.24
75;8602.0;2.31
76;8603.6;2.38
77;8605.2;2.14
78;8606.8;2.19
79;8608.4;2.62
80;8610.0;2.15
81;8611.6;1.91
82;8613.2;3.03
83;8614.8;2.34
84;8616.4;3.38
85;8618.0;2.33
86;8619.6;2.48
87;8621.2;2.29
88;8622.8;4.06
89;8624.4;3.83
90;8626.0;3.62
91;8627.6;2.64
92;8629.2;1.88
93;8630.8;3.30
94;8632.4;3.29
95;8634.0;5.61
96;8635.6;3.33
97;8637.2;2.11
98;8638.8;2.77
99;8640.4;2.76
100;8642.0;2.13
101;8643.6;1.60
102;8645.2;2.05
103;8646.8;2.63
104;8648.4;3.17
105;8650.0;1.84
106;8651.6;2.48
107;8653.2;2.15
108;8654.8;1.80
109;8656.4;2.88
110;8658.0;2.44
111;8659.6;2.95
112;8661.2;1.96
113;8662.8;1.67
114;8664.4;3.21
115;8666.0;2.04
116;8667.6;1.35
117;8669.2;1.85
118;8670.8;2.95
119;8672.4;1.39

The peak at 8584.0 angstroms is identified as [N II] 6583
